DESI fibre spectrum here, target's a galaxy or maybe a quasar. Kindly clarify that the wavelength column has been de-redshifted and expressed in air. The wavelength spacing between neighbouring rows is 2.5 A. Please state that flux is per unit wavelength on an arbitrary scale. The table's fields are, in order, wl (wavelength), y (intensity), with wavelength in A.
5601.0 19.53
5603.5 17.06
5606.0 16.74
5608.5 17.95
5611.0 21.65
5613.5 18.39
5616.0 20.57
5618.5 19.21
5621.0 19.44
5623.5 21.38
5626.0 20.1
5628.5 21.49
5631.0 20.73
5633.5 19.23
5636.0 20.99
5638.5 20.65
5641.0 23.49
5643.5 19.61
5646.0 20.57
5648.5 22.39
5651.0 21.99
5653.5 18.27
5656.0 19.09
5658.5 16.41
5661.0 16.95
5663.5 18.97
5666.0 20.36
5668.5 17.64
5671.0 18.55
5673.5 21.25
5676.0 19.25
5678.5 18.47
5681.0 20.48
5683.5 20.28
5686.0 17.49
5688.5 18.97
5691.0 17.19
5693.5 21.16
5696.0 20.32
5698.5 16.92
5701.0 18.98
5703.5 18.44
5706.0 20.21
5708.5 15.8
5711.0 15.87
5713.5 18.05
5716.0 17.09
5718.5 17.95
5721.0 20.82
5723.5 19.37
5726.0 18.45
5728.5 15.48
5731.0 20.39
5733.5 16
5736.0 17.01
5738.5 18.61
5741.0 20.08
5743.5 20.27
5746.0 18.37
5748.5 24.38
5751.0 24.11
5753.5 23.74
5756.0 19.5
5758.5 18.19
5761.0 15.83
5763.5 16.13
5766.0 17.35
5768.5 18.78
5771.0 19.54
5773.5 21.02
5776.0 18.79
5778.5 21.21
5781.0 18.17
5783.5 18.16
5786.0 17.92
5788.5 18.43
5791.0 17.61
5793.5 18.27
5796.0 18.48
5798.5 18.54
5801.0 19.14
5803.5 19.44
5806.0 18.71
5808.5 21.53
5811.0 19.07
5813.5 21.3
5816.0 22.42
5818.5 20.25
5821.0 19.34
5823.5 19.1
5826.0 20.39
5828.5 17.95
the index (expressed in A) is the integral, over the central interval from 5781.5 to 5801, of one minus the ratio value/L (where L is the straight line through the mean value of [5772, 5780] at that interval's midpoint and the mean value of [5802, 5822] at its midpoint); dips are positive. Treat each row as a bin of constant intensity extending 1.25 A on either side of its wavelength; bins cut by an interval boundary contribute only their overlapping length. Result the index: 1.9 A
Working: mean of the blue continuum 20.2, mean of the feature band 18.3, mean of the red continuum 20.3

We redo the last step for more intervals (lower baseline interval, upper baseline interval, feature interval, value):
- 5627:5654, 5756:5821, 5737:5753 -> -1.2 A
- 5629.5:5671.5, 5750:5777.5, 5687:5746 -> 3.4 A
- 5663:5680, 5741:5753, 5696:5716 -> 2.5 A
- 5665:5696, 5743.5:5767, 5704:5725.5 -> 1.5 A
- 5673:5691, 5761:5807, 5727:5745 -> 0.6 A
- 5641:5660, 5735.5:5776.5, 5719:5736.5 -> 1.3 A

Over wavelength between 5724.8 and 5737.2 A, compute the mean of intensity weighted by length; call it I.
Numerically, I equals 17.5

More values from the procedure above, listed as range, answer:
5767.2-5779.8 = 19.9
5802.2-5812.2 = 19.7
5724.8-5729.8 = 17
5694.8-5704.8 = 18.7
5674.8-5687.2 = 19.2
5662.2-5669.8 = 19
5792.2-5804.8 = 18.8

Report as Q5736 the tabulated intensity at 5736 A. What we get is 17.01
